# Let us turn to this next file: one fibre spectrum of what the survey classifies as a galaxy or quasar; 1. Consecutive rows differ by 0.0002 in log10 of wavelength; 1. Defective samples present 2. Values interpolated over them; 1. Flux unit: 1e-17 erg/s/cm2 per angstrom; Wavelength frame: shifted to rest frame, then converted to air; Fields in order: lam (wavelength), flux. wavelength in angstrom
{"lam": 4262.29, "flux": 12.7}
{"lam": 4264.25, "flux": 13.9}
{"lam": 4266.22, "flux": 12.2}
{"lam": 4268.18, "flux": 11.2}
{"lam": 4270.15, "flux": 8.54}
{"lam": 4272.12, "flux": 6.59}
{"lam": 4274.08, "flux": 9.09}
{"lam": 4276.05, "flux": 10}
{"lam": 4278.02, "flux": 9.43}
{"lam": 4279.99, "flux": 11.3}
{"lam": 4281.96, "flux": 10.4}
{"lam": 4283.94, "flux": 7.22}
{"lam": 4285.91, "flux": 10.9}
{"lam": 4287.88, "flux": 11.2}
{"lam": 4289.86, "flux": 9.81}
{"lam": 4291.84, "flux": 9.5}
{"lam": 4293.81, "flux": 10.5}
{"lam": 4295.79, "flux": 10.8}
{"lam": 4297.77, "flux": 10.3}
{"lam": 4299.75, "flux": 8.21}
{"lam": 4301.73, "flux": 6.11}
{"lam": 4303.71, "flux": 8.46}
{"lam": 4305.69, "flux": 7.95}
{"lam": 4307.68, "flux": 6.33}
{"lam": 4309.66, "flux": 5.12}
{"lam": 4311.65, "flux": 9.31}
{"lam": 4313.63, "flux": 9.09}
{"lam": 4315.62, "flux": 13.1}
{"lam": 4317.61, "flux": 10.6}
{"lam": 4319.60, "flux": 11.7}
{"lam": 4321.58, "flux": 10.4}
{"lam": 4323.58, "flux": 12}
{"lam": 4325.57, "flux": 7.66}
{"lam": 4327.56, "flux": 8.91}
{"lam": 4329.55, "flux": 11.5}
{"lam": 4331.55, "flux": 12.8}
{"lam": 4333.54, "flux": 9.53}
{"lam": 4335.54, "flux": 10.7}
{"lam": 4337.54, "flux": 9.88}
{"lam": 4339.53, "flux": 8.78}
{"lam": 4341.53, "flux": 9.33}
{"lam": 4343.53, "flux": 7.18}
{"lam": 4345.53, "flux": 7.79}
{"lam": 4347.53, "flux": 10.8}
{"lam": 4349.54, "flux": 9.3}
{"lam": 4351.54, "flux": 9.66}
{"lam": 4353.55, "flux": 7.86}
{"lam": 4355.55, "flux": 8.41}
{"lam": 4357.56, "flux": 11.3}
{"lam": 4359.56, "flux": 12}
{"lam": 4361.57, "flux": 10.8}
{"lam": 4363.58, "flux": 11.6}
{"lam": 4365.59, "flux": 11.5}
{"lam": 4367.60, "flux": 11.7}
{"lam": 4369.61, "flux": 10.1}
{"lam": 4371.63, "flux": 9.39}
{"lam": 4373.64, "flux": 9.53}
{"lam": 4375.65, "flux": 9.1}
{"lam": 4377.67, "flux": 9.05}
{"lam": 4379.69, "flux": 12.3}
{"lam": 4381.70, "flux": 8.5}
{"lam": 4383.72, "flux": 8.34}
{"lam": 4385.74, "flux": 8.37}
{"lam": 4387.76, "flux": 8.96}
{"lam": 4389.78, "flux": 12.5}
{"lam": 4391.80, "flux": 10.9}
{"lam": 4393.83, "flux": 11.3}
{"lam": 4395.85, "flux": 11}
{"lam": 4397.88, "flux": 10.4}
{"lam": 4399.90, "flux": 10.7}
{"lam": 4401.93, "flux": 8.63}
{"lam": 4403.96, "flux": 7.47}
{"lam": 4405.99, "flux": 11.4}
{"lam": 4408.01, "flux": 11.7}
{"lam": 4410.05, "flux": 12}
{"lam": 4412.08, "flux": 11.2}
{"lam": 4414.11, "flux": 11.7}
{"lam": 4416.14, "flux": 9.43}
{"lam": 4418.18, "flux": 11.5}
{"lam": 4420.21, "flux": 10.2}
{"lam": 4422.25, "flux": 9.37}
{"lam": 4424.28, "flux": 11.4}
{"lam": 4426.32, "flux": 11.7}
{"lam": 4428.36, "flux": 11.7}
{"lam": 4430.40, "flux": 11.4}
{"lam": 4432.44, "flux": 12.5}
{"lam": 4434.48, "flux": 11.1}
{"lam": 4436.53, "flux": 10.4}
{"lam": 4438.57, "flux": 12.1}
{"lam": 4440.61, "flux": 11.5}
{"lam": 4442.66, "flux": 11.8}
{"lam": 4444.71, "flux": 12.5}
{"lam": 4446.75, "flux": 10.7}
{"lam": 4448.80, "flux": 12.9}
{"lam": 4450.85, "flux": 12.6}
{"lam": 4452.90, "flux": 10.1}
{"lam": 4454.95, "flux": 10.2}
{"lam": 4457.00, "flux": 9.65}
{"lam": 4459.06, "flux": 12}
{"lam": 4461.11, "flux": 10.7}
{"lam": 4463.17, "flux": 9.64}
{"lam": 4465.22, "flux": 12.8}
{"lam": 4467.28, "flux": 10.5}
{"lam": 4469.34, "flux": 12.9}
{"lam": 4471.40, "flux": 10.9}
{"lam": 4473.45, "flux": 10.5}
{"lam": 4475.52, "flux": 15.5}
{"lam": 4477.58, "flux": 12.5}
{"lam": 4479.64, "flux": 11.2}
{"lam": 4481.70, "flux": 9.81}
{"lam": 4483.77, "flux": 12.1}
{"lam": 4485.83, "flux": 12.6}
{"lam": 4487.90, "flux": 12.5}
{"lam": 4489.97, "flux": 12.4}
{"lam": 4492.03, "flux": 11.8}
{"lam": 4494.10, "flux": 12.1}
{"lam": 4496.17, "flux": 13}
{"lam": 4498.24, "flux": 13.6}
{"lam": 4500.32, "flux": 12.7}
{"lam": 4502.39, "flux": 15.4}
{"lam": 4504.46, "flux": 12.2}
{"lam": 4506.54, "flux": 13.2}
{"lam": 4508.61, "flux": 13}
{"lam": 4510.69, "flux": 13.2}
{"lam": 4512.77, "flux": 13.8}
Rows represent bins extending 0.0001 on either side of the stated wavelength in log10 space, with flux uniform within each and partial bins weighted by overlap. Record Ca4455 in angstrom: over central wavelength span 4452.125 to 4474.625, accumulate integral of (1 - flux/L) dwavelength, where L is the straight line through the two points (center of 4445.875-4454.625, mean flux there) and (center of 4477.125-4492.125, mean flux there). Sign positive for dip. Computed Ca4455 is 1.33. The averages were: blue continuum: 11.5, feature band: 10.9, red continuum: 11.8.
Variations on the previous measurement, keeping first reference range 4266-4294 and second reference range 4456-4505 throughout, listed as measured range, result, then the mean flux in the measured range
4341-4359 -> 2.45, 9.14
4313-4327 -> -0.56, 10.6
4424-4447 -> -0.13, 11.6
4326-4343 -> 0.62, 10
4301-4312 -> 3.23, 7.11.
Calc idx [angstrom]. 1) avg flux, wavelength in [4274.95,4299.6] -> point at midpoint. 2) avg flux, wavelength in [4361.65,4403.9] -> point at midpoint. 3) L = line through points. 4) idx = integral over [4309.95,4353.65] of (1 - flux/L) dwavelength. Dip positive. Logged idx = 1.0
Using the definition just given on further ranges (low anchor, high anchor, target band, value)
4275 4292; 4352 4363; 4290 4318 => 3.01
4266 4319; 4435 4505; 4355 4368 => -0.97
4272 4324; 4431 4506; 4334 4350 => 1.38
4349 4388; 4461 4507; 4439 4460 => 0.20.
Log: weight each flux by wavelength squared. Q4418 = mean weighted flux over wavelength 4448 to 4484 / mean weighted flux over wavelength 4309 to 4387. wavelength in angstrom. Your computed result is 1.2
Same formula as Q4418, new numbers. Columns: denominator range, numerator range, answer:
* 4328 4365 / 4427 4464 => 1.19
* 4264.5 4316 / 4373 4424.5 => 1.15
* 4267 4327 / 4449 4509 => 1.38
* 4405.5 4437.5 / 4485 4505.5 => 1.19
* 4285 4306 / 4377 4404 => 1.10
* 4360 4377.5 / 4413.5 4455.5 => 1.11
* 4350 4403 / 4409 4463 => 1.14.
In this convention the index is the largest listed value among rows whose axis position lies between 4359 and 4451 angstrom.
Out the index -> 12.9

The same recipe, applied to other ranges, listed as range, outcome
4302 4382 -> 13.1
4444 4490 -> 15.5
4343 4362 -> 12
